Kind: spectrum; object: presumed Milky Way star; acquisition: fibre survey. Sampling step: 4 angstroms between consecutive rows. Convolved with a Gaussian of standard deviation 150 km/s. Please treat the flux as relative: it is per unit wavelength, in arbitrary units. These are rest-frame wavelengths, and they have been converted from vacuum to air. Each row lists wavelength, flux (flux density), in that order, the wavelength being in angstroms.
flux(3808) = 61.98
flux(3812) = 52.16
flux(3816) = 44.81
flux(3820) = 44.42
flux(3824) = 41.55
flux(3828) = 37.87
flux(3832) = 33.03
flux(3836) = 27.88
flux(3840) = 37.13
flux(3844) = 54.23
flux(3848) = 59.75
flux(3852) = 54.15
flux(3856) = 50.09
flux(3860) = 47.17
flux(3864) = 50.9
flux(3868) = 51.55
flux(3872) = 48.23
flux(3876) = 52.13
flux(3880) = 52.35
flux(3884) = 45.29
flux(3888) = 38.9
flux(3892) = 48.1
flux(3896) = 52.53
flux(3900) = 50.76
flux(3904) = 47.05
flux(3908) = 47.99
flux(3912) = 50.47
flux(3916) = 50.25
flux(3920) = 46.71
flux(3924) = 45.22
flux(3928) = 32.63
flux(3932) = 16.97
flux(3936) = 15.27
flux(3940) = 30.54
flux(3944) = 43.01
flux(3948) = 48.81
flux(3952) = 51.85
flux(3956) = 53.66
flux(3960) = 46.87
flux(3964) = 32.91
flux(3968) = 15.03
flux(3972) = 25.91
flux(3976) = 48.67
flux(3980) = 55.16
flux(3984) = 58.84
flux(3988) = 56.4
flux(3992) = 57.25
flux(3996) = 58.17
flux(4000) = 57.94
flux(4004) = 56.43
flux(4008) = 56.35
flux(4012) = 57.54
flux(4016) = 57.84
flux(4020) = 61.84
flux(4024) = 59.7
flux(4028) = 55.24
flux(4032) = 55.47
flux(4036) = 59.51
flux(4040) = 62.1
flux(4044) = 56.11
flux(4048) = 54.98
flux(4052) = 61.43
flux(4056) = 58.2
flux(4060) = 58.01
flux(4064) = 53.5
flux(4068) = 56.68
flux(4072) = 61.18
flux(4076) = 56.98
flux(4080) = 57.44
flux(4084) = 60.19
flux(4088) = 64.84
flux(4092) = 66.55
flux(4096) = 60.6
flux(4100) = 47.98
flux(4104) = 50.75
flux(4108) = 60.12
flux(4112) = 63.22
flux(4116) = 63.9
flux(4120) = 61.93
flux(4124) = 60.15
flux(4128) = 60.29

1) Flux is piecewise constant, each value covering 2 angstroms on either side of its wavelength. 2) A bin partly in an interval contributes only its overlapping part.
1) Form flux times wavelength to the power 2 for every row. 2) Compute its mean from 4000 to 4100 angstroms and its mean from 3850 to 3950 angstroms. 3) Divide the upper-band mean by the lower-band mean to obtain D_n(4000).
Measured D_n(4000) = 1.41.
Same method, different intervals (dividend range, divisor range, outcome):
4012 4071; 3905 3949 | 1.58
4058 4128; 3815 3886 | 1.44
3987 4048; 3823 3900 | 1.34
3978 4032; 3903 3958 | 1.44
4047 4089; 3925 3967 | 1.68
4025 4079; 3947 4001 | 1.26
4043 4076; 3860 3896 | 1.30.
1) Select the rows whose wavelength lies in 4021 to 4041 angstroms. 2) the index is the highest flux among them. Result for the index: 62.1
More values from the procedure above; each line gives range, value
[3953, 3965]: 53.66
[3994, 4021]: 61.84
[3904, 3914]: 50.47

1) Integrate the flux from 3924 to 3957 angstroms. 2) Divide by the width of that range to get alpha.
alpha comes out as 36.6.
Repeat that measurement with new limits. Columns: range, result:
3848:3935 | 46.6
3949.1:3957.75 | 52.3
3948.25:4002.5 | 47.7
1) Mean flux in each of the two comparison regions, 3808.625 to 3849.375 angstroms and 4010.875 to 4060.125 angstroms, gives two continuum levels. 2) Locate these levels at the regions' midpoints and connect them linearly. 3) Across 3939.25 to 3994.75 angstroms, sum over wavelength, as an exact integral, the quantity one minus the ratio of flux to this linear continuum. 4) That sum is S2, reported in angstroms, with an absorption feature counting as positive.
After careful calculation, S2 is 8.7 angstroms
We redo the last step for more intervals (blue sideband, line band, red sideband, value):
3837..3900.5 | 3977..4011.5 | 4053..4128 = -1.3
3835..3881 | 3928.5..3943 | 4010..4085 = 8.0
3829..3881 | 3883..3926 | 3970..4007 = 1.5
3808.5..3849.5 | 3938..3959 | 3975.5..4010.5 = 3.0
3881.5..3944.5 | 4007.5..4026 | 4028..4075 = -1.8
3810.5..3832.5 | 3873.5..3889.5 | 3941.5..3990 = -1.5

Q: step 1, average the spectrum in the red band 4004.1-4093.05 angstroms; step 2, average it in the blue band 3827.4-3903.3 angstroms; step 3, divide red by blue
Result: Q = 1.2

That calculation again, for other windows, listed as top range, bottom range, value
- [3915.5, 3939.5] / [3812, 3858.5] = 0.75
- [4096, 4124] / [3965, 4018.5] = 1.15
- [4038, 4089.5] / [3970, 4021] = 1.08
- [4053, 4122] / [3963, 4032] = 1.14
